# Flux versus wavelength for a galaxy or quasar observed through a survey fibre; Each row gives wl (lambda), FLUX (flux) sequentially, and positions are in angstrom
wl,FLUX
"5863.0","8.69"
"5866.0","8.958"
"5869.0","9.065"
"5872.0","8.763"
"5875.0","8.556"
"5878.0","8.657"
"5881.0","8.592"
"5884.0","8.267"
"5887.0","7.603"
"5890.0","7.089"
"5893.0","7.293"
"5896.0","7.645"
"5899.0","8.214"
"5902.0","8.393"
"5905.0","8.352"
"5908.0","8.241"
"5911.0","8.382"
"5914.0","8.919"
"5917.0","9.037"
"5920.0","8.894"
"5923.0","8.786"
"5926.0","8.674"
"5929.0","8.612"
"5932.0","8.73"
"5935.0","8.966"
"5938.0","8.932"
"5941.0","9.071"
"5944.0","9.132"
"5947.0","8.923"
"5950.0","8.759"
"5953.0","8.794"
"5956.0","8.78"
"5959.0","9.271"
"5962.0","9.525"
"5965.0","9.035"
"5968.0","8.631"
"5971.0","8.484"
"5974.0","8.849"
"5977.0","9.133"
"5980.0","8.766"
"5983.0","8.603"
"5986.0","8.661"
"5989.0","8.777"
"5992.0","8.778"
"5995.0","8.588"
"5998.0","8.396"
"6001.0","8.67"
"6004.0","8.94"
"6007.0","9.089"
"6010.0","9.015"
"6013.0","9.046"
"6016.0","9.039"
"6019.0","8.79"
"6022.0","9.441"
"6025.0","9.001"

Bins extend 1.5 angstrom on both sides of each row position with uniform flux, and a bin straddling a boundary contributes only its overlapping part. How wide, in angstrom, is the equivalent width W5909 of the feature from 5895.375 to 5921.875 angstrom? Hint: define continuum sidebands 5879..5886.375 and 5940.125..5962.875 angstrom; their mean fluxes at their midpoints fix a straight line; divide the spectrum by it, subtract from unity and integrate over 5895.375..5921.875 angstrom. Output 0.36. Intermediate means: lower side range 8.35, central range 8.48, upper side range 9.02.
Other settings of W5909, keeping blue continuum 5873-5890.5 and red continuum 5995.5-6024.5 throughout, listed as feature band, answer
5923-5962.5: -1.7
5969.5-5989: 0.0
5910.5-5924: -0.7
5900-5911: 0.0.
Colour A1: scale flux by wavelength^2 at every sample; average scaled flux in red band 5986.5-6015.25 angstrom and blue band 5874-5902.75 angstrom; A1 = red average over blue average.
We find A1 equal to 1.14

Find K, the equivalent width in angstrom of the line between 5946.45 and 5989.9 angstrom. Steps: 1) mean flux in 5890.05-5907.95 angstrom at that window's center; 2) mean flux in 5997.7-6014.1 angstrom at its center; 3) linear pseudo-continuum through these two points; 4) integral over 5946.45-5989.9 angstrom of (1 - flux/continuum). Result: -1.6 angstrom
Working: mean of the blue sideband 7.93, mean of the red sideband 8.89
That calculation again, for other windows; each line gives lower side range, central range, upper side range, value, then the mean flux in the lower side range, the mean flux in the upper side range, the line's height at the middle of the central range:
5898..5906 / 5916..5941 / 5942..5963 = -0.44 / 8.32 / 9.02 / 8.69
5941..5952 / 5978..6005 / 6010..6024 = 1.00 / 8.95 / 9.07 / 9.03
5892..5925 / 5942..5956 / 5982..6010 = -0.55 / 8.4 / 8.74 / 8.56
